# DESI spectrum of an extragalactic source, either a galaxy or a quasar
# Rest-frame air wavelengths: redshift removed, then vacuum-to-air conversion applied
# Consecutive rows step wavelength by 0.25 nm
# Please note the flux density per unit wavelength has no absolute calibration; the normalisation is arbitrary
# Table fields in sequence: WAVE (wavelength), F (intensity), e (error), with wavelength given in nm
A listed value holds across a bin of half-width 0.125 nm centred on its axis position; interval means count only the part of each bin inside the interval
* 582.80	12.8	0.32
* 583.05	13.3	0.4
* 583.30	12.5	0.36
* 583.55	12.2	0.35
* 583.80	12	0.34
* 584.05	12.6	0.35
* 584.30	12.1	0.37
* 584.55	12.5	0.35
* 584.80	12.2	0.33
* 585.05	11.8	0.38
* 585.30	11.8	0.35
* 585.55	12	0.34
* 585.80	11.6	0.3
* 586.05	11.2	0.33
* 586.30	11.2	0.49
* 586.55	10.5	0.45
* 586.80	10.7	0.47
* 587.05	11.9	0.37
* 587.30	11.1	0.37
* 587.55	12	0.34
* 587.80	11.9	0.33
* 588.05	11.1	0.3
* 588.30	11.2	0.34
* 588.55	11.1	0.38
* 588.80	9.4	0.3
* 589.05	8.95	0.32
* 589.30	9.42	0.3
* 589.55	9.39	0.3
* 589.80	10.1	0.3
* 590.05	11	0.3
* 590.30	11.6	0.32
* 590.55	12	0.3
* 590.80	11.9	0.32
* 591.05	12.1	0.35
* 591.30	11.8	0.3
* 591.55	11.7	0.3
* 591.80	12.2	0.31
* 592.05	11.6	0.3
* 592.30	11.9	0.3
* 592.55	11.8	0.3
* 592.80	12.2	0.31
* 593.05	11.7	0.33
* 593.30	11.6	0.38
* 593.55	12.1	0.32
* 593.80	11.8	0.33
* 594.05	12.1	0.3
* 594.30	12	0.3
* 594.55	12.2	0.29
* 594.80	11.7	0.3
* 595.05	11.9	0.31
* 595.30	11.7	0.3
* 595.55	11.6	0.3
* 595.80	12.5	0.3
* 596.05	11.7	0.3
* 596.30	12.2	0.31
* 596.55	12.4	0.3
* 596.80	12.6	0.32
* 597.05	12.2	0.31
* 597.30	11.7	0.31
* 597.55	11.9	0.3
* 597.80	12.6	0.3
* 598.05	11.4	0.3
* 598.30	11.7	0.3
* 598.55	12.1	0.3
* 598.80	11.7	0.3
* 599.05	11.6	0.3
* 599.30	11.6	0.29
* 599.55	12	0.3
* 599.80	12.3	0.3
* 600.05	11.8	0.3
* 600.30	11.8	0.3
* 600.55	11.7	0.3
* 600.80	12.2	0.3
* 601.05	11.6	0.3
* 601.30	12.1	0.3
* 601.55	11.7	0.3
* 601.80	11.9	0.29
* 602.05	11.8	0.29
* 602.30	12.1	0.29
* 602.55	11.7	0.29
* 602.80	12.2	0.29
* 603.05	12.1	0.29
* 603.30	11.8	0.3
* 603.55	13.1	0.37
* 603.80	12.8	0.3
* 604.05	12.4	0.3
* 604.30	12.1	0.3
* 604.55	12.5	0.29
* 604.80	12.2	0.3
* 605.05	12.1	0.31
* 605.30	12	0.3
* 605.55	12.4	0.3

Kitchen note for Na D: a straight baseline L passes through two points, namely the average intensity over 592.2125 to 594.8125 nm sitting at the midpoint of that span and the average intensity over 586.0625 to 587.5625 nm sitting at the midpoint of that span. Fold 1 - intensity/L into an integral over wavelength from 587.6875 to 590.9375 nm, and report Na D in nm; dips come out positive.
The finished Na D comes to 0.22 nm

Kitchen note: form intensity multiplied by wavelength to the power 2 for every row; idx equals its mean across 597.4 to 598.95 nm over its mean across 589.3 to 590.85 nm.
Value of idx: 1.13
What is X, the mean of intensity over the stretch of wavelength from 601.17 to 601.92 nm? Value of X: 11.9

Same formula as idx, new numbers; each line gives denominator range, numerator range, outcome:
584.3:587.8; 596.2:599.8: 1.08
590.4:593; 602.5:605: 1.08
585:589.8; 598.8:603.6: 1.14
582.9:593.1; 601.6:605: 1.12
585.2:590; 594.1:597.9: 1.14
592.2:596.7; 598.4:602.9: 1.01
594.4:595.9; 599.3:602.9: 1.02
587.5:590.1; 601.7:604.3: 1.22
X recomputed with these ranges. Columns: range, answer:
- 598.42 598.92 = 11.9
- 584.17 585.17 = 12.2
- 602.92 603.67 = 12.3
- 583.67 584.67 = 12.3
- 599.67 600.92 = 12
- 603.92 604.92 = 12.3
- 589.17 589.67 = 9.4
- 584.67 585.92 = 11.9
